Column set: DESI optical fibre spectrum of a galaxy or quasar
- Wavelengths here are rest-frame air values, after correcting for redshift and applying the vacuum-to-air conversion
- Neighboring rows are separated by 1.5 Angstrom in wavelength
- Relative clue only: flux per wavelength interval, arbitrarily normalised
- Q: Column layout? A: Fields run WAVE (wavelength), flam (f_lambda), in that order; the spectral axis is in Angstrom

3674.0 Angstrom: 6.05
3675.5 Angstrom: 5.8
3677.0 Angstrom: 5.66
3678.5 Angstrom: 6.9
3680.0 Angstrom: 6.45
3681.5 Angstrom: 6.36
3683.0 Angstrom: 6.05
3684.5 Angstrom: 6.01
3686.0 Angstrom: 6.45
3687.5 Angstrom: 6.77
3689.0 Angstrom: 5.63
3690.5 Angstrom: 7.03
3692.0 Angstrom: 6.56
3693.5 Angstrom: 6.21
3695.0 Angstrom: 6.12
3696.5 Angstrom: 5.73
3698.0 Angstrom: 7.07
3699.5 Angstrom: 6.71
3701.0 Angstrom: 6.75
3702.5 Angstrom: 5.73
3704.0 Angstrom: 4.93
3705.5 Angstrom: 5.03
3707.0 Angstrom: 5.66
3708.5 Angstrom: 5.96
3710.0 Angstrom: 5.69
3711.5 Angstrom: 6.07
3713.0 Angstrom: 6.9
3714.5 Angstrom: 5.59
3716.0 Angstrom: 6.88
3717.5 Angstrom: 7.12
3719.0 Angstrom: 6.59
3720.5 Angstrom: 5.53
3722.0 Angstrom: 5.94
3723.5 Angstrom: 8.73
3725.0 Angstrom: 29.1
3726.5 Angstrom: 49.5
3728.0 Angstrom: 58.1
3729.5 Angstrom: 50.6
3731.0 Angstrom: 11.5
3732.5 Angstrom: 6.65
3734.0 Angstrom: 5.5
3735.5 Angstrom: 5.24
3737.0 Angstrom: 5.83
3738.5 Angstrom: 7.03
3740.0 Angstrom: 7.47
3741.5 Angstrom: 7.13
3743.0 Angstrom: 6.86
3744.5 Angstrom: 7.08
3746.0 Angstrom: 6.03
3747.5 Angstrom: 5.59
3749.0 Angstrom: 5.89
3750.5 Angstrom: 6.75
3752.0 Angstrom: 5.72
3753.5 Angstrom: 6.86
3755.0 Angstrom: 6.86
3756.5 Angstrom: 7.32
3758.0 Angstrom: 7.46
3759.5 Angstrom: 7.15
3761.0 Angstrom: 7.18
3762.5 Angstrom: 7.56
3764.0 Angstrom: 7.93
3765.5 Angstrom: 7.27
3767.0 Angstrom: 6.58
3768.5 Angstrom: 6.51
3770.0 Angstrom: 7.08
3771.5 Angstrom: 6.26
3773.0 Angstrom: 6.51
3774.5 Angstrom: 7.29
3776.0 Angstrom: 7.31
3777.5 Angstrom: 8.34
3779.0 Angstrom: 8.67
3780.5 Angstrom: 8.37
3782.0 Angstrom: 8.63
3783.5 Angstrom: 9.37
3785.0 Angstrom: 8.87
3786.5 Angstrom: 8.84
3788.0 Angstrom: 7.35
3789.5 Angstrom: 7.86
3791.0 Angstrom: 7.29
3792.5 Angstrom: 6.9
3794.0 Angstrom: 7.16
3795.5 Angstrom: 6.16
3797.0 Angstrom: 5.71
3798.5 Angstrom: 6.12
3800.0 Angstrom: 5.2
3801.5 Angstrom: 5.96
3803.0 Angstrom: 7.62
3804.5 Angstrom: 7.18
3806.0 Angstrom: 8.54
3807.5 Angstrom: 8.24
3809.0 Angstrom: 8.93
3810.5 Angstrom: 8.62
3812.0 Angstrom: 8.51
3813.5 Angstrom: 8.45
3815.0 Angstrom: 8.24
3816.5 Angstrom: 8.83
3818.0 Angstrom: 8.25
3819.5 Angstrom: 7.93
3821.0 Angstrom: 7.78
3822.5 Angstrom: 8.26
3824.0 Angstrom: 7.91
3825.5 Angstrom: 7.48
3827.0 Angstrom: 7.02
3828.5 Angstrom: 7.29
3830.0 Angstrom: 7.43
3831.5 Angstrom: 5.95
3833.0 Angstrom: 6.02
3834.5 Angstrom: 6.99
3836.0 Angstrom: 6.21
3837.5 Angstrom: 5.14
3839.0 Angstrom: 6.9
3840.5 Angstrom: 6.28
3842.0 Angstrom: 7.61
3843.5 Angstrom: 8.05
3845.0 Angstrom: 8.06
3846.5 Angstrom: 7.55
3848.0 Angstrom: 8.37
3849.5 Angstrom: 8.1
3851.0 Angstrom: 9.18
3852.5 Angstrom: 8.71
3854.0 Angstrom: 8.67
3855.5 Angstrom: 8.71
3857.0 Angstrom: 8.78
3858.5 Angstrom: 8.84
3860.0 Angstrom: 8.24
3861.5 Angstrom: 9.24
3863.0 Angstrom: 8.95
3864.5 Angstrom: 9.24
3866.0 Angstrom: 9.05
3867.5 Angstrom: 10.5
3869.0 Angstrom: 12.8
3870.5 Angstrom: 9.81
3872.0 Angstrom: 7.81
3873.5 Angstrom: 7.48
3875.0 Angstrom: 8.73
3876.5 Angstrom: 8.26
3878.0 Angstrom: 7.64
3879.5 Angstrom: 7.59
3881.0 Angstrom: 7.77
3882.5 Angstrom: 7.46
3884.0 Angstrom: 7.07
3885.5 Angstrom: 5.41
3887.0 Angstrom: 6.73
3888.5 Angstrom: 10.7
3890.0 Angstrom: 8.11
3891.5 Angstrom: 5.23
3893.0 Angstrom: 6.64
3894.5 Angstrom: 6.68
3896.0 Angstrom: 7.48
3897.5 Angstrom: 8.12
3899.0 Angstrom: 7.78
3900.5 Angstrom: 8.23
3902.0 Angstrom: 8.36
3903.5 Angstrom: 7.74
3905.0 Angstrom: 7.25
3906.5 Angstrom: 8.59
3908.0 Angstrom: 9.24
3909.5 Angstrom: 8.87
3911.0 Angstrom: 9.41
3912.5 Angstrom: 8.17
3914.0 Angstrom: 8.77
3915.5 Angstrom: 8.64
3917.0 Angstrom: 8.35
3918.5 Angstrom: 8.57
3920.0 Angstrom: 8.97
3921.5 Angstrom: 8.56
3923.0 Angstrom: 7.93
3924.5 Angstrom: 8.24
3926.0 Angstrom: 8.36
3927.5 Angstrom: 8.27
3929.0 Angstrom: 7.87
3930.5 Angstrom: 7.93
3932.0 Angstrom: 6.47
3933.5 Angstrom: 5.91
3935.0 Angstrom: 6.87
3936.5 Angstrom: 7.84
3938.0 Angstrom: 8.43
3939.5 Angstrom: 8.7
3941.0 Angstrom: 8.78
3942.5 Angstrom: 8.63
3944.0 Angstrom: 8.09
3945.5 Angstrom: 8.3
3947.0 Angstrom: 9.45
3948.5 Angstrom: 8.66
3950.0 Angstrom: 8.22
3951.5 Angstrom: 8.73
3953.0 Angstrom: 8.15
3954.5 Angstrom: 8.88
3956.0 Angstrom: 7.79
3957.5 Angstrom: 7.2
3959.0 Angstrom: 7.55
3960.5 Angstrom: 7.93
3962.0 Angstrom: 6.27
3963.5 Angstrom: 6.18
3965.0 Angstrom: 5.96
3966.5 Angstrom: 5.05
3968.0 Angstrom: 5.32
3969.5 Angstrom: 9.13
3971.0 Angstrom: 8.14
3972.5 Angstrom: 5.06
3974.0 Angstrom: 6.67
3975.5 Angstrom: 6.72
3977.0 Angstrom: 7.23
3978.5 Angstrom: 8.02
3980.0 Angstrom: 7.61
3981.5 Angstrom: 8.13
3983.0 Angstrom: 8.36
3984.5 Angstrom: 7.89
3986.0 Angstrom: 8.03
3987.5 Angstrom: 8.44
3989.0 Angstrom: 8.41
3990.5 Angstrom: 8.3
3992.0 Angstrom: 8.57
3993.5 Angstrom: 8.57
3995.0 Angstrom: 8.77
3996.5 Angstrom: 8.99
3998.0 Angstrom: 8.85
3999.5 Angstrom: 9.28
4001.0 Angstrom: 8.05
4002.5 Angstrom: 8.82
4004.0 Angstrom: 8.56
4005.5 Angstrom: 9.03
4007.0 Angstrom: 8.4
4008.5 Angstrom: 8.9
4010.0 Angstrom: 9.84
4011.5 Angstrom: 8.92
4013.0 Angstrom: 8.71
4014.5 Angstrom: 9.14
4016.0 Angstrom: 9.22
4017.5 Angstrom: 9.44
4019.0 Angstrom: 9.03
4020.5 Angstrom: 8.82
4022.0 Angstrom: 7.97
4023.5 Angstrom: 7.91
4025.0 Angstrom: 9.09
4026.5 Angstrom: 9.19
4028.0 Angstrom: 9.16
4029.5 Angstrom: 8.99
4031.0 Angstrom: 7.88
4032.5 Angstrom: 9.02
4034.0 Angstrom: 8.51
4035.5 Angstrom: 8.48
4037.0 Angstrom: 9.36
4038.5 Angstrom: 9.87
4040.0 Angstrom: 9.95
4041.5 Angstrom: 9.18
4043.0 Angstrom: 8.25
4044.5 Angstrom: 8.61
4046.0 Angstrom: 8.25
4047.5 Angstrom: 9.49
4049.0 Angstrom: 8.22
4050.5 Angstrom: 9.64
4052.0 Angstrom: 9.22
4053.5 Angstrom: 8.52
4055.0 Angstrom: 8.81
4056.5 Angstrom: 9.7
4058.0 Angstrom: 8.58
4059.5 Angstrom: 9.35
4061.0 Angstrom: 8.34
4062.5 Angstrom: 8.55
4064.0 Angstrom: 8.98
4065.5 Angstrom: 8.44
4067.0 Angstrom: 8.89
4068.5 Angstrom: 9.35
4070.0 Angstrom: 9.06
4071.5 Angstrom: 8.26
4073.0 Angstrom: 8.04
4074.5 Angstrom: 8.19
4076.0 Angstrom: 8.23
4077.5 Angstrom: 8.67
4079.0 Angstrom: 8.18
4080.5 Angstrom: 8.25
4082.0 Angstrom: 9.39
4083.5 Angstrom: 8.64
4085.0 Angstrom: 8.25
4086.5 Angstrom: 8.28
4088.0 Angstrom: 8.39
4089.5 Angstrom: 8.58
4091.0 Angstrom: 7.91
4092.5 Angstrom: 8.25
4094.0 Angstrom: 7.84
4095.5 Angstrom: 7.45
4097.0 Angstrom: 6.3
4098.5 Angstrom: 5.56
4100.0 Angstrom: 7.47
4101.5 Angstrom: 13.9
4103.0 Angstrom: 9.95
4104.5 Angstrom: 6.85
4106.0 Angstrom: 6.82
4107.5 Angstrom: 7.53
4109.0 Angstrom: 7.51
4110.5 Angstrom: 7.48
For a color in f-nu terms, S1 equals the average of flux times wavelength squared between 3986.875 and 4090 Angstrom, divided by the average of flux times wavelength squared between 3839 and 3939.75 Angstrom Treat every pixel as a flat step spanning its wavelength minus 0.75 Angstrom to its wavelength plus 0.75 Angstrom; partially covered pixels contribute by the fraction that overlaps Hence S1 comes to 1.2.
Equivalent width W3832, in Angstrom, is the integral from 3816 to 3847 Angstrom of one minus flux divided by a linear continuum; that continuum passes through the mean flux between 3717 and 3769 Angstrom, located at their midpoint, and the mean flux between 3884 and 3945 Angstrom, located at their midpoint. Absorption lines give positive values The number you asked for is 7.7 Angstrom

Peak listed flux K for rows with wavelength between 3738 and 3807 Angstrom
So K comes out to 9.37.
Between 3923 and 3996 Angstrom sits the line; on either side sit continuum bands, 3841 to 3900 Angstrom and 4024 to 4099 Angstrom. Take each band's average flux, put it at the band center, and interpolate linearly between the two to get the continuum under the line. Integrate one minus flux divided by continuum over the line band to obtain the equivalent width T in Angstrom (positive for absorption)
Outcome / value 5.6 Angstrom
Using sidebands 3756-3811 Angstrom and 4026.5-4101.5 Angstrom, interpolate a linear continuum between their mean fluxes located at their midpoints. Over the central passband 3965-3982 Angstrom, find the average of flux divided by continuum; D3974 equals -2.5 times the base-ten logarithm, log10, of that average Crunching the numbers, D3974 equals 0.185 mag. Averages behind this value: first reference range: 7.44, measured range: 6.94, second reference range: 8.61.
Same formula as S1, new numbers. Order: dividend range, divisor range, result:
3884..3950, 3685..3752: 0.88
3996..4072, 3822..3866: 1.26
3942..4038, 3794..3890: 1.13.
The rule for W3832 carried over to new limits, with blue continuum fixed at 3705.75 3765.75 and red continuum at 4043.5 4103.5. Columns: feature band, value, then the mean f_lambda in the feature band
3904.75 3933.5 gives 3.83 Angstrom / 8.3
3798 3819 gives 5.07 Angstrom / 7.79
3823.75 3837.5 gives 4.53 Angstrom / 6.79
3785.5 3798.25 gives 3.96 Angstrom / 7.15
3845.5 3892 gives 6.88 Angstrom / 8.43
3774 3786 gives 2.36 Angstrom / 8.39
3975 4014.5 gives 2.71 Angstrom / 8.46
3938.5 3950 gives 0.96 Angstrom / 8.62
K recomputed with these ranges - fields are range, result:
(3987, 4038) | 9.84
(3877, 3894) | 10.7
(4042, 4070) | 9.7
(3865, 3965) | 12.8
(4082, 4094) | 9.39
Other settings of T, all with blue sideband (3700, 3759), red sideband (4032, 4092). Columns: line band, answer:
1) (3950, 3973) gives 5.18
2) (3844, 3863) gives 2.62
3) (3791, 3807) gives 5.50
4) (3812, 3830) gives 3.83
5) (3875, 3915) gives 7.60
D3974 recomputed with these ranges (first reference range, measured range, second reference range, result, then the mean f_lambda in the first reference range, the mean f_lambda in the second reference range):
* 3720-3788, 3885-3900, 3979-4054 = 0.300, 10.7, 8.76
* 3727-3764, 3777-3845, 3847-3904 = 0.268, 11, 8.27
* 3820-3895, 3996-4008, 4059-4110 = -0.073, 7.89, 8.33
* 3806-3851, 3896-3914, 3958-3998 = -0.101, 7.64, 7.53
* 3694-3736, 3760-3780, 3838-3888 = 0.421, 12.2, 8.29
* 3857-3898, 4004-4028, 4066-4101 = -0.089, 8.22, 8.19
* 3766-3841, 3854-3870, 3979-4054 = -0.206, 7.41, 8.76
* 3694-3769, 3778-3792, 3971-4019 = 0.145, 9.82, 8.36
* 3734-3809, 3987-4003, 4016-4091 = -0.028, 7.11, 8.76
